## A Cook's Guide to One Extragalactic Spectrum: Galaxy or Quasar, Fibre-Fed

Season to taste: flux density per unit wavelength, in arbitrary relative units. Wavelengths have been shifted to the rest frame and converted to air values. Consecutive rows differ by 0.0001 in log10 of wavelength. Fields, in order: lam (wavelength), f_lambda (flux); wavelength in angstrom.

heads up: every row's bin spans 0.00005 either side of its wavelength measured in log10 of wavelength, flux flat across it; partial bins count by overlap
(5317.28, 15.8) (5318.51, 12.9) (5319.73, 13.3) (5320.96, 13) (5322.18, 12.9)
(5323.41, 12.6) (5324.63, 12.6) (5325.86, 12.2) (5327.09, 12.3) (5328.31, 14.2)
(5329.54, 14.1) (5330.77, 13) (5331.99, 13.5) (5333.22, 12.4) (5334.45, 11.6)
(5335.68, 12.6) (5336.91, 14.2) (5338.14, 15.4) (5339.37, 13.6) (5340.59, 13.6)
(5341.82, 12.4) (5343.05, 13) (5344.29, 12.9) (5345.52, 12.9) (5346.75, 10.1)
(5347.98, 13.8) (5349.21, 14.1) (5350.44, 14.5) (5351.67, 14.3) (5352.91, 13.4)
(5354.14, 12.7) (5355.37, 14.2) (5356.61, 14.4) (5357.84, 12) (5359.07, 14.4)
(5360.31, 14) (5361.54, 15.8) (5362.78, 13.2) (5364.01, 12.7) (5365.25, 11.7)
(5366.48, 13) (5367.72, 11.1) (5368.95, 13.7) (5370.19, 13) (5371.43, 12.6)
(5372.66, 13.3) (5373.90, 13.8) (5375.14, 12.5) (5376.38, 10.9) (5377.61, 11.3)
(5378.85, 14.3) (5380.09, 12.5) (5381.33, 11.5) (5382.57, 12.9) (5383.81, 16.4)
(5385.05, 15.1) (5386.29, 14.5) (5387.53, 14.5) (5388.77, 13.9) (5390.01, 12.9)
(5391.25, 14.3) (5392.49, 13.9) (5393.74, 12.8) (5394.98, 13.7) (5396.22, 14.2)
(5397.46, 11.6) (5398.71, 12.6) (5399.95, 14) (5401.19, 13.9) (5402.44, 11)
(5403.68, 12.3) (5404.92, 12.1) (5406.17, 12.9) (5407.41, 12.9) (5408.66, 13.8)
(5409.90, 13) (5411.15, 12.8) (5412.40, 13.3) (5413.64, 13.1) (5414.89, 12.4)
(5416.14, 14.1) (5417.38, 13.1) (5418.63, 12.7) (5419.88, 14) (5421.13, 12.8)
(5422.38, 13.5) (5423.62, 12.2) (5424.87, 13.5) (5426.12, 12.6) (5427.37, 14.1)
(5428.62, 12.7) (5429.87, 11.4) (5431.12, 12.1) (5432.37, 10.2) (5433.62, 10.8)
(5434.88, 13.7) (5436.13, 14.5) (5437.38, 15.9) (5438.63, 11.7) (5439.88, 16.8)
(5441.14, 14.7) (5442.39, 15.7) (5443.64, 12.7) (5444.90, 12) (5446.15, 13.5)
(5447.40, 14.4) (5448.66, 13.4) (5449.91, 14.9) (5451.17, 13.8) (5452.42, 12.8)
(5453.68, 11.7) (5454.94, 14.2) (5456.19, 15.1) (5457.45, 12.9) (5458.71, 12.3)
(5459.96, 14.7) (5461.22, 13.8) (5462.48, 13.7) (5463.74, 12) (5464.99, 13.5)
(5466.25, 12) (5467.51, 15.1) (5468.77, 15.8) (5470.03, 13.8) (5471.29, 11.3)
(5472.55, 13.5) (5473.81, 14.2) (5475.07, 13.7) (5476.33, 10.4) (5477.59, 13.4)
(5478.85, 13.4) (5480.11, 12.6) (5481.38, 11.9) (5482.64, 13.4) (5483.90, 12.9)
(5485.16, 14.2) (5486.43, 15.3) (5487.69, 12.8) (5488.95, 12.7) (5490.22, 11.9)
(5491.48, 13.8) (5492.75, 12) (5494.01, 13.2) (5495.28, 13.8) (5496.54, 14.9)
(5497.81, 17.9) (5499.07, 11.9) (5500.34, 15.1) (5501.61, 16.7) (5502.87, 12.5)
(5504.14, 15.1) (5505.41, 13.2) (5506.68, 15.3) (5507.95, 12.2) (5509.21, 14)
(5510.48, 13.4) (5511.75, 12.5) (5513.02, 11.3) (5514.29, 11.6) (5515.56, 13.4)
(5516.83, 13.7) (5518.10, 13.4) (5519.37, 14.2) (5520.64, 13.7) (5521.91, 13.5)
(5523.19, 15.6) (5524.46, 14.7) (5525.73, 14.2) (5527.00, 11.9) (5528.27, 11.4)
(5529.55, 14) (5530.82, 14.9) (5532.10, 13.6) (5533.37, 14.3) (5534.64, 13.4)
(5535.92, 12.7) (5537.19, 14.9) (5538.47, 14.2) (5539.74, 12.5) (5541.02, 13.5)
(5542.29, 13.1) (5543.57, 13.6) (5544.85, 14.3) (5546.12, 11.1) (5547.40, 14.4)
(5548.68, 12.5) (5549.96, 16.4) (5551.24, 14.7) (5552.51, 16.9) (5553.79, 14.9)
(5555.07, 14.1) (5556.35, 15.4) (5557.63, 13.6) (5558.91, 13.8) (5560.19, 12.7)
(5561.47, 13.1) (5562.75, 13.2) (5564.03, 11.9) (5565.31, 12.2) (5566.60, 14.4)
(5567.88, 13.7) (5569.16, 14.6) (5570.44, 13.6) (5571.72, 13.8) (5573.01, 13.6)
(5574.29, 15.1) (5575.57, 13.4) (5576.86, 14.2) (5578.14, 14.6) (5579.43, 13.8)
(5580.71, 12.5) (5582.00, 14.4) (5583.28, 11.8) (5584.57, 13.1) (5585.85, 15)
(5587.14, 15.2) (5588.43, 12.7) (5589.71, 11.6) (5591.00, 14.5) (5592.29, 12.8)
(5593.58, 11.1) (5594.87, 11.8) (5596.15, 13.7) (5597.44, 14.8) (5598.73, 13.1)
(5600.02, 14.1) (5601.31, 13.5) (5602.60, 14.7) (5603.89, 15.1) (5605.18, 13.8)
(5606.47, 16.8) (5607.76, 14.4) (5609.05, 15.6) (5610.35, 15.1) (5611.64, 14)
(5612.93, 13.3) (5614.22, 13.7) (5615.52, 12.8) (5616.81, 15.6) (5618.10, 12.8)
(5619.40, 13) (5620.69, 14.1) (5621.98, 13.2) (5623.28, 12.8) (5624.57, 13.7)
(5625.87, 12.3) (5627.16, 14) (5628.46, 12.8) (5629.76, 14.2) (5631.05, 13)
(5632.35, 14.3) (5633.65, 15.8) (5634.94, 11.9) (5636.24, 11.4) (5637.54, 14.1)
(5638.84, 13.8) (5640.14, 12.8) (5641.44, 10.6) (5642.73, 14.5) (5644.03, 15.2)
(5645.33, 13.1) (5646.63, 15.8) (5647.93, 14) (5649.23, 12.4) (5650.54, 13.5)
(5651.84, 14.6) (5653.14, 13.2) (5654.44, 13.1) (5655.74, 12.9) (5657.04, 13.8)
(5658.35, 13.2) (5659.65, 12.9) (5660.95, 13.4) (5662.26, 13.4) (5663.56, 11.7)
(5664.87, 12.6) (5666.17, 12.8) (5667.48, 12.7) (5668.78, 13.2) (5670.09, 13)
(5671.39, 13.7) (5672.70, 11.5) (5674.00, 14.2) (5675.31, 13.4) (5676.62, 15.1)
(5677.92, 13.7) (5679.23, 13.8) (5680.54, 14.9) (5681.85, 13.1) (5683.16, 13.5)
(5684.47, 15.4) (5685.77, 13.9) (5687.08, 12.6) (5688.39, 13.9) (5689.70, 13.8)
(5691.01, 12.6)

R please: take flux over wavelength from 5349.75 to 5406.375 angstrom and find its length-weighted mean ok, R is 13.3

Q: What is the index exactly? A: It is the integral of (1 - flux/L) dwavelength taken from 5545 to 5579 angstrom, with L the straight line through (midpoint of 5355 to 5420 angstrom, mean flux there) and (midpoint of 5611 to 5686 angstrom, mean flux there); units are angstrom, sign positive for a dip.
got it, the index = -1.38 angstrom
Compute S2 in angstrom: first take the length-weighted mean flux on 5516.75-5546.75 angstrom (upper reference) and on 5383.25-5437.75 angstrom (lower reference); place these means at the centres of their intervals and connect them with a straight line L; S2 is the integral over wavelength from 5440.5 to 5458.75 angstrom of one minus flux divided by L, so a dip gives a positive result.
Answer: -0.4 angstrom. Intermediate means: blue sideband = 13.2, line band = 13.6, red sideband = 13.6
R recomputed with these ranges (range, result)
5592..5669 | 13.5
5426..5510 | 13.5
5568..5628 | 13.8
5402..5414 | 12.7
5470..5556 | 13.6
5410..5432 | 12.9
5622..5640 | 13.4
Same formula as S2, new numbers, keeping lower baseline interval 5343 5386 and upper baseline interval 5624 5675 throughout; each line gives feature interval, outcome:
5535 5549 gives -0.1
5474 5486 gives 0.3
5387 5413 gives 0.1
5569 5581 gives -0.6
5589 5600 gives 0.2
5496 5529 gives -1.2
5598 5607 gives -0.8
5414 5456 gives -0.2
